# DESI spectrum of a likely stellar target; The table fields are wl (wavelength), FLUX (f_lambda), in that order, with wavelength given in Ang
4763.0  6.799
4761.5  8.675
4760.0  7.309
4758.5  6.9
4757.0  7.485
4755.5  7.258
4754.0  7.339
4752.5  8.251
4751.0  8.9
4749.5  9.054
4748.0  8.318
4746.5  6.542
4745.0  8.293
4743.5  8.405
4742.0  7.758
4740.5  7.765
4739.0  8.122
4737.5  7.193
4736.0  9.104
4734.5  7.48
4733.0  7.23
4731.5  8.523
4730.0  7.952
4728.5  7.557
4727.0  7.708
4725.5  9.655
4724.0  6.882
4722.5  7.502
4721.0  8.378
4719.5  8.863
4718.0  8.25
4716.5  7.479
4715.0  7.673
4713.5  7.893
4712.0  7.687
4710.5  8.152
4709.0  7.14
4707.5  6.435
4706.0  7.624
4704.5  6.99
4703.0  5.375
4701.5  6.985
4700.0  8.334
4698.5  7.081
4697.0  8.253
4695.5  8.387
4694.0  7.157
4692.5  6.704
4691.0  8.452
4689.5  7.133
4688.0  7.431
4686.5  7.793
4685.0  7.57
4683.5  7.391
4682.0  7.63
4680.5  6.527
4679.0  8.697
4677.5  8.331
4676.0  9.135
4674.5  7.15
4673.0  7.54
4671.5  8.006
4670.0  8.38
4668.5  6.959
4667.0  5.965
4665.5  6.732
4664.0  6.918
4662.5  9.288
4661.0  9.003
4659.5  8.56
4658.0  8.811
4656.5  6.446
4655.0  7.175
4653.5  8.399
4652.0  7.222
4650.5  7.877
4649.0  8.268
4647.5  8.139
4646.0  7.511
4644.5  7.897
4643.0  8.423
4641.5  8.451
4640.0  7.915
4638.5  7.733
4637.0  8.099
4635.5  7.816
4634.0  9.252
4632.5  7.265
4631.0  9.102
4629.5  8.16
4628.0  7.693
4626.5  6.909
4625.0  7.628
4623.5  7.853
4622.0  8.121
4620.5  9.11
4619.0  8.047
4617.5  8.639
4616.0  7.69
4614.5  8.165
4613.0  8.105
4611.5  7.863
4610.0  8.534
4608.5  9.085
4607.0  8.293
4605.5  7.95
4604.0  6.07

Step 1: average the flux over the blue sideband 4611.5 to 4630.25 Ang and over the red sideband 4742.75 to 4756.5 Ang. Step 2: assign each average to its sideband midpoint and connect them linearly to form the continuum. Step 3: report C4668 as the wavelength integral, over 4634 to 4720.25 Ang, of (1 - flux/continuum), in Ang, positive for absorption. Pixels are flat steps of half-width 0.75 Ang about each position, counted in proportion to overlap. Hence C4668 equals 3.2 Ang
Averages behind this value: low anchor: 8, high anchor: 8.03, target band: 7.72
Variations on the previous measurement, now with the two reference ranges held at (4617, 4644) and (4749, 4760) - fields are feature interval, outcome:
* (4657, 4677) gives 0.4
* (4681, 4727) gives 1.9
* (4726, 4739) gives 0.0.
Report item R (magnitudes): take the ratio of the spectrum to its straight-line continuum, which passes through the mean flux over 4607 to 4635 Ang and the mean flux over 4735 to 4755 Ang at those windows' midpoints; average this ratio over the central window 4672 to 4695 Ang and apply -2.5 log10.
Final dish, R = 0.06 mag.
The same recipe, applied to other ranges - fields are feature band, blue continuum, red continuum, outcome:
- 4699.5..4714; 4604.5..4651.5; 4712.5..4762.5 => 0.106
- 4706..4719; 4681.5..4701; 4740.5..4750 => 0.024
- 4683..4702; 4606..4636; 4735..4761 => 0.057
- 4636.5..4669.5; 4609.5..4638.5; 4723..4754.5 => 0.036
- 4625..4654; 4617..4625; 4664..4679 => 0.005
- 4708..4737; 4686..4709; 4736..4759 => -0.045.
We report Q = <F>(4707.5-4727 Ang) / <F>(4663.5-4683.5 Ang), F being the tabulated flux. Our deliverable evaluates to 1.05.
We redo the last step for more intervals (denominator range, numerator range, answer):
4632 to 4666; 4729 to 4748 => 0.99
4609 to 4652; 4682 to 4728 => 0.94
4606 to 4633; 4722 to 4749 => 0.97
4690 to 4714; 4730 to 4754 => 1.08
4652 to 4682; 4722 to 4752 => 1.03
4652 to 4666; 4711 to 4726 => 1.01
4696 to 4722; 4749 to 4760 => 1.03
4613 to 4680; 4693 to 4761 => 0.97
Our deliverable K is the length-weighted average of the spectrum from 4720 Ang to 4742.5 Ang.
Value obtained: 7.93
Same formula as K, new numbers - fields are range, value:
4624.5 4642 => 8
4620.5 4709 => 7.73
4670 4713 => 7.56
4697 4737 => 7.7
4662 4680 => 7.72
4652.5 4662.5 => 8.14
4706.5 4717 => 7.5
